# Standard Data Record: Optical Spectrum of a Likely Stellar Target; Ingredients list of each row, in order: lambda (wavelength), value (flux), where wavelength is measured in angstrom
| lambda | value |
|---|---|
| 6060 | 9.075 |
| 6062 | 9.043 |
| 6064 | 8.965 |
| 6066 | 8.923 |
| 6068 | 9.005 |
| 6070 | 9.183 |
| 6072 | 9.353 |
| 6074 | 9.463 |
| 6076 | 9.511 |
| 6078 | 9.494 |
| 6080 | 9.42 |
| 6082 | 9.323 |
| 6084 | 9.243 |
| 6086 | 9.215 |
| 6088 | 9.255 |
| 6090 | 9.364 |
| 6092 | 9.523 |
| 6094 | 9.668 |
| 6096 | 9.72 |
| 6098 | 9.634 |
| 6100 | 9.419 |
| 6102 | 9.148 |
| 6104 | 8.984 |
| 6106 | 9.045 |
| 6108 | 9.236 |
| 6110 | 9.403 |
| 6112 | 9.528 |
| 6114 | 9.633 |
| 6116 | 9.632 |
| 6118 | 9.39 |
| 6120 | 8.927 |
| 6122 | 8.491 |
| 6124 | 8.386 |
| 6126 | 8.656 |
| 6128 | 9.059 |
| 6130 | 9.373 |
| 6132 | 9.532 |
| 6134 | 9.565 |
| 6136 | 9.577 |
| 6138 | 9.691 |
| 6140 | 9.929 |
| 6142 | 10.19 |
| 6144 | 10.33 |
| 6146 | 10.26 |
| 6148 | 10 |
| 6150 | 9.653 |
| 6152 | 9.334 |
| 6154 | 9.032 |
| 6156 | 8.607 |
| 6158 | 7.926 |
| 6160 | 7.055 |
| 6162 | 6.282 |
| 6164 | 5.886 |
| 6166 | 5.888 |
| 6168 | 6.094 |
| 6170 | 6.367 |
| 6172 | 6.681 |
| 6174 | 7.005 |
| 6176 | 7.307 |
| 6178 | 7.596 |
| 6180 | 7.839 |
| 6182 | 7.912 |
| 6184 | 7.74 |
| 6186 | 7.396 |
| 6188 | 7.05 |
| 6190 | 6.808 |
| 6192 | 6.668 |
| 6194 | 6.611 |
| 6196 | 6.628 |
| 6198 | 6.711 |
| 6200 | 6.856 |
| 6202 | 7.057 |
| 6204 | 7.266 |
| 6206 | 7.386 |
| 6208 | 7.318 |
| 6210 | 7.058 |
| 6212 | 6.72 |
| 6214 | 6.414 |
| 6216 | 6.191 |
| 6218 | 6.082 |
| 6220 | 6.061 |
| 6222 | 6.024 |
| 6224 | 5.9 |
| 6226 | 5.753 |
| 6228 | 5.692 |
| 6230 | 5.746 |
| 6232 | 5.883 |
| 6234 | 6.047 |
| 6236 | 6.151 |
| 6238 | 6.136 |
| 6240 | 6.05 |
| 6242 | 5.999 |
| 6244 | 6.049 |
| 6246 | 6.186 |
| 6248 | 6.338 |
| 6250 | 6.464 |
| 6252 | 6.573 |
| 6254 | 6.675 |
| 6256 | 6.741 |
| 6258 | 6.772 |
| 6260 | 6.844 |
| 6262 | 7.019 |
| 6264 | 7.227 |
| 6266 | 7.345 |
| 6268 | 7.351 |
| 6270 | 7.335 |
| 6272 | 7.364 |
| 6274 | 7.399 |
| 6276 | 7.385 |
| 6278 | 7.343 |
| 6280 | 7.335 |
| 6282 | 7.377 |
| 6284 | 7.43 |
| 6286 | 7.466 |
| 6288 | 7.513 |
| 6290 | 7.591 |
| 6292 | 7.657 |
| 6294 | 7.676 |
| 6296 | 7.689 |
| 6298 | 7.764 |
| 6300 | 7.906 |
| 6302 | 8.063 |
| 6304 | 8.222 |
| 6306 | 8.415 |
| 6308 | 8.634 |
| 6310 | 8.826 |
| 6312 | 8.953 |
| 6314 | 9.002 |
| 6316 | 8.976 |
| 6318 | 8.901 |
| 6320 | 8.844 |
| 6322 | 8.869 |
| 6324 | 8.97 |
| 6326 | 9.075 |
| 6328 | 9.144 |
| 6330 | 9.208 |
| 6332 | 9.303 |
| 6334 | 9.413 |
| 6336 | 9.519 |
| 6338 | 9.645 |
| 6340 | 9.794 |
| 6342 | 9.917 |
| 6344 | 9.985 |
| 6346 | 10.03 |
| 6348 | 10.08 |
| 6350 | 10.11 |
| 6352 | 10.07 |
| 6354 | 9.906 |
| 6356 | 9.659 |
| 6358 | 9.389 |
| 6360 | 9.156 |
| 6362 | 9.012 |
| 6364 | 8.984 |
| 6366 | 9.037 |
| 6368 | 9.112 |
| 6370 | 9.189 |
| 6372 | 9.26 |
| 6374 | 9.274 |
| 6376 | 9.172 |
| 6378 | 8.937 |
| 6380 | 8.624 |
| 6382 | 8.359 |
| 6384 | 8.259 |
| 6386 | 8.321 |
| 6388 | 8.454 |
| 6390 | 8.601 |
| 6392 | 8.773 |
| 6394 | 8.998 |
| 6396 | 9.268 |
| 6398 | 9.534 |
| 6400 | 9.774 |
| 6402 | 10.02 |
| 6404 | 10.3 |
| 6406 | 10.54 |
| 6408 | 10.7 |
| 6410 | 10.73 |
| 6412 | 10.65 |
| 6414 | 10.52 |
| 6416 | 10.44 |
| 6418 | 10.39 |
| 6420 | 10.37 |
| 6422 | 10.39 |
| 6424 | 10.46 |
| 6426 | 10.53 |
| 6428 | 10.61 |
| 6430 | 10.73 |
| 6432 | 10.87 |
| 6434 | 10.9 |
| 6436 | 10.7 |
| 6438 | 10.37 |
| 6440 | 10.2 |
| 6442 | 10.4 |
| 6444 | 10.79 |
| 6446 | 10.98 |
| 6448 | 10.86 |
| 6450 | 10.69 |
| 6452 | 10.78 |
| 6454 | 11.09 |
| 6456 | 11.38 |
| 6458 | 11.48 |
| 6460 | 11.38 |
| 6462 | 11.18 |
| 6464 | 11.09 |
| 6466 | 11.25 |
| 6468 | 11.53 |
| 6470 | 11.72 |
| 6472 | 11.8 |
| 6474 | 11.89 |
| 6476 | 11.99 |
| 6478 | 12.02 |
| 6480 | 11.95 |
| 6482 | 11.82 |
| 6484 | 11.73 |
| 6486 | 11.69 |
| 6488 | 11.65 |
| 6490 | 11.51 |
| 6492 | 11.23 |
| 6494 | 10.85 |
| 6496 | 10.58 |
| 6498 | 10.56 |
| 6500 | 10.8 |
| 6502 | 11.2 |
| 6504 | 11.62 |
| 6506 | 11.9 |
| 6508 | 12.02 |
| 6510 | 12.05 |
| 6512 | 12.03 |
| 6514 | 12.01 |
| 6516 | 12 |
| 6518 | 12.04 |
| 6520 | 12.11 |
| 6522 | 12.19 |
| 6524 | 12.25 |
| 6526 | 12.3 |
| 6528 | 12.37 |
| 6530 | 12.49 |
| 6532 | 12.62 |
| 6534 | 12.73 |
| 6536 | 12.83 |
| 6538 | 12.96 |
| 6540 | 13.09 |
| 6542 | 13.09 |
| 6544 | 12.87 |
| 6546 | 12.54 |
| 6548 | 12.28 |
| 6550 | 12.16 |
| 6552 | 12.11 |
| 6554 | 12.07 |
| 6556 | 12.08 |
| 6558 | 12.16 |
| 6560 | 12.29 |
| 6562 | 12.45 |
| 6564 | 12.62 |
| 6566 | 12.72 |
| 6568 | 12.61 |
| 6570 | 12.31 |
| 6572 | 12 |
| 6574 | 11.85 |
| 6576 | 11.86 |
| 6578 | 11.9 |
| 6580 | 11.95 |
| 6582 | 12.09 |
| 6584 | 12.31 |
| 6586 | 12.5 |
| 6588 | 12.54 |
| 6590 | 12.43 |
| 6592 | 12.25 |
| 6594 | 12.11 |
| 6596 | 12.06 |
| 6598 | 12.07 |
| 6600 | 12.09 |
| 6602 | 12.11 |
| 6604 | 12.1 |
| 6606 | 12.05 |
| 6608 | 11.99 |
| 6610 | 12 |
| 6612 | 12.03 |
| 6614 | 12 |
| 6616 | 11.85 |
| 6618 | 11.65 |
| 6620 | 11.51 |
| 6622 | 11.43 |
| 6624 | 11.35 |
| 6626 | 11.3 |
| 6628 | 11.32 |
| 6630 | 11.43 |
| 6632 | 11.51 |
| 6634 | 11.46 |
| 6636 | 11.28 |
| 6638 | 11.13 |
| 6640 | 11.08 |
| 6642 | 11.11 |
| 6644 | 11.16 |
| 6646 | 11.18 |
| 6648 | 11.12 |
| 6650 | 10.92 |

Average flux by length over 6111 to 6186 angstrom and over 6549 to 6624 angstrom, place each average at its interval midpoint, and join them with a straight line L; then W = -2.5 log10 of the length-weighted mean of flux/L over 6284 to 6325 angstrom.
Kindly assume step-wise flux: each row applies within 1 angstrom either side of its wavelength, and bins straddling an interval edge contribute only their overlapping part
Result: 0.18 mag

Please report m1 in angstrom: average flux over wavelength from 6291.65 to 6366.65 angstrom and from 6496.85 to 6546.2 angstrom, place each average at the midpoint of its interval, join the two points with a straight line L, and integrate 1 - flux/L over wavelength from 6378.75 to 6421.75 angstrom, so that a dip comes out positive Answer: 2.6 angstrom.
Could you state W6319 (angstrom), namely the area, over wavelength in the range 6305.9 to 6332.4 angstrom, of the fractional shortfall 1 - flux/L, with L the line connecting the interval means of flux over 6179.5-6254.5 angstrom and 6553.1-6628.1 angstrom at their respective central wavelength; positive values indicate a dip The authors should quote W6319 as -2.9 angstrom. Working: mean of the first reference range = 6.55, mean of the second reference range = 12.1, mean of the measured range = 8.95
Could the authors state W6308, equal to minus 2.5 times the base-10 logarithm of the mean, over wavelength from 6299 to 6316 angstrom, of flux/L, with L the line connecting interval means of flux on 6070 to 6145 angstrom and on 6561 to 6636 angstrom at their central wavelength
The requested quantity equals 0.22 mag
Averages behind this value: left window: 9.38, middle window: 8.53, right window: 12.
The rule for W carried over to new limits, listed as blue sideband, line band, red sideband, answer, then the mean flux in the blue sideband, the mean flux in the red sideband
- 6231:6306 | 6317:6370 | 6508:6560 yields -0.106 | 7.06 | 12.4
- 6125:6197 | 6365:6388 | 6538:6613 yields 0.161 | 8.1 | 12.3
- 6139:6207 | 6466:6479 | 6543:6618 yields -0.075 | 7.69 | 12.2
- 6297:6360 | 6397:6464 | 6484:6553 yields 0.007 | 9.18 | 12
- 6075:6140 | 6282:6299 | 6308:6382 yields 0.221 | 9.32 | 9.29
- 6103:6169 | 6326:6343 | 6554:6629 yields 0.087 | 8.87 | 12.1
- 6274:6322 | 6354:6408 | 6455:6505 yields 0.045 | 8.05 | 11.4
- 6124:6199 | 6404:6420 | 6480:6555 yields 0.031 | 8.06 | 12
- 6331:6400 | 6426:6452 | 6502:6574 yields -0.010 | 9.28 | 12.3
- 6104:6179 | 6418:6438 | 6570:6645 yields -0.001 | 8.61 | 11.8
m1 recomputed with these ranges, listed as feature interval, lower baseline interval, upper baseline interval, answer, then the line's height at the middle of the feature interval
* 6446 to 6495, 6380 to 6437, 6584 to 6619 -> -3.74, 10.6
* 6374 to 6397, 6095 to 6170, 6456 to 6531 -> 4.49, 10.8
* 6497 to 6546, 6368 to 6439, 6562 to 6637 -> -4.73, 11.1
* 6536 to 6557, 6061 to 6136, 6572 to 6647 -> -1.95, 11.5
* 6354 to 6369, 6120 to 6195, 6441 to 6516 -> 1.44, 10.2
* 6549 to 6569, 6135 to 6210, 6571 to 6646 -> -1.74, 11.3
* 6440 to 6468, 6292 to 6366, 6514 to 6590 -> -0.26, 10.9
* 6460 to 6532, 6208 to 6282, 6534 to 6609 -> -4.74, 11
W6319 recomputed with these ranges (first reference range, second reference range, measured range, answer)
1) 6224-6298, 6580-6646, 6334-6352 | -4.3 angstrom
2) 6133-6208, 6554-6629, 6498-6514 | -0.6 angstrom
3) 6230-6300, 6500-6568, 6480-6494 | -0.3 angstrom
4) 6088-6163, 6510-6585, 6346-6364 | 2.1 angstrom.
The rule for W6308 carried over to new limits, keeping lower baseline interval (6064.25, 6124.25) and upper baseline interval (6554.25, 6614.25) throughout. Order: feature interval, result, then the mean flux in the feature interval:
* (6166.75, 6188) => 0.337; 7.17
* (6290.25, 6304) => 0.320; 7.81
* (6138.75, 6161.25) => 0.040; 9.27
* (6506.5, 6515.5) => -0.024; 12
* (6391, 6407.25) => 0.149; 9.67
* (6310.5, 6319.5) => 0.184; 8.94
